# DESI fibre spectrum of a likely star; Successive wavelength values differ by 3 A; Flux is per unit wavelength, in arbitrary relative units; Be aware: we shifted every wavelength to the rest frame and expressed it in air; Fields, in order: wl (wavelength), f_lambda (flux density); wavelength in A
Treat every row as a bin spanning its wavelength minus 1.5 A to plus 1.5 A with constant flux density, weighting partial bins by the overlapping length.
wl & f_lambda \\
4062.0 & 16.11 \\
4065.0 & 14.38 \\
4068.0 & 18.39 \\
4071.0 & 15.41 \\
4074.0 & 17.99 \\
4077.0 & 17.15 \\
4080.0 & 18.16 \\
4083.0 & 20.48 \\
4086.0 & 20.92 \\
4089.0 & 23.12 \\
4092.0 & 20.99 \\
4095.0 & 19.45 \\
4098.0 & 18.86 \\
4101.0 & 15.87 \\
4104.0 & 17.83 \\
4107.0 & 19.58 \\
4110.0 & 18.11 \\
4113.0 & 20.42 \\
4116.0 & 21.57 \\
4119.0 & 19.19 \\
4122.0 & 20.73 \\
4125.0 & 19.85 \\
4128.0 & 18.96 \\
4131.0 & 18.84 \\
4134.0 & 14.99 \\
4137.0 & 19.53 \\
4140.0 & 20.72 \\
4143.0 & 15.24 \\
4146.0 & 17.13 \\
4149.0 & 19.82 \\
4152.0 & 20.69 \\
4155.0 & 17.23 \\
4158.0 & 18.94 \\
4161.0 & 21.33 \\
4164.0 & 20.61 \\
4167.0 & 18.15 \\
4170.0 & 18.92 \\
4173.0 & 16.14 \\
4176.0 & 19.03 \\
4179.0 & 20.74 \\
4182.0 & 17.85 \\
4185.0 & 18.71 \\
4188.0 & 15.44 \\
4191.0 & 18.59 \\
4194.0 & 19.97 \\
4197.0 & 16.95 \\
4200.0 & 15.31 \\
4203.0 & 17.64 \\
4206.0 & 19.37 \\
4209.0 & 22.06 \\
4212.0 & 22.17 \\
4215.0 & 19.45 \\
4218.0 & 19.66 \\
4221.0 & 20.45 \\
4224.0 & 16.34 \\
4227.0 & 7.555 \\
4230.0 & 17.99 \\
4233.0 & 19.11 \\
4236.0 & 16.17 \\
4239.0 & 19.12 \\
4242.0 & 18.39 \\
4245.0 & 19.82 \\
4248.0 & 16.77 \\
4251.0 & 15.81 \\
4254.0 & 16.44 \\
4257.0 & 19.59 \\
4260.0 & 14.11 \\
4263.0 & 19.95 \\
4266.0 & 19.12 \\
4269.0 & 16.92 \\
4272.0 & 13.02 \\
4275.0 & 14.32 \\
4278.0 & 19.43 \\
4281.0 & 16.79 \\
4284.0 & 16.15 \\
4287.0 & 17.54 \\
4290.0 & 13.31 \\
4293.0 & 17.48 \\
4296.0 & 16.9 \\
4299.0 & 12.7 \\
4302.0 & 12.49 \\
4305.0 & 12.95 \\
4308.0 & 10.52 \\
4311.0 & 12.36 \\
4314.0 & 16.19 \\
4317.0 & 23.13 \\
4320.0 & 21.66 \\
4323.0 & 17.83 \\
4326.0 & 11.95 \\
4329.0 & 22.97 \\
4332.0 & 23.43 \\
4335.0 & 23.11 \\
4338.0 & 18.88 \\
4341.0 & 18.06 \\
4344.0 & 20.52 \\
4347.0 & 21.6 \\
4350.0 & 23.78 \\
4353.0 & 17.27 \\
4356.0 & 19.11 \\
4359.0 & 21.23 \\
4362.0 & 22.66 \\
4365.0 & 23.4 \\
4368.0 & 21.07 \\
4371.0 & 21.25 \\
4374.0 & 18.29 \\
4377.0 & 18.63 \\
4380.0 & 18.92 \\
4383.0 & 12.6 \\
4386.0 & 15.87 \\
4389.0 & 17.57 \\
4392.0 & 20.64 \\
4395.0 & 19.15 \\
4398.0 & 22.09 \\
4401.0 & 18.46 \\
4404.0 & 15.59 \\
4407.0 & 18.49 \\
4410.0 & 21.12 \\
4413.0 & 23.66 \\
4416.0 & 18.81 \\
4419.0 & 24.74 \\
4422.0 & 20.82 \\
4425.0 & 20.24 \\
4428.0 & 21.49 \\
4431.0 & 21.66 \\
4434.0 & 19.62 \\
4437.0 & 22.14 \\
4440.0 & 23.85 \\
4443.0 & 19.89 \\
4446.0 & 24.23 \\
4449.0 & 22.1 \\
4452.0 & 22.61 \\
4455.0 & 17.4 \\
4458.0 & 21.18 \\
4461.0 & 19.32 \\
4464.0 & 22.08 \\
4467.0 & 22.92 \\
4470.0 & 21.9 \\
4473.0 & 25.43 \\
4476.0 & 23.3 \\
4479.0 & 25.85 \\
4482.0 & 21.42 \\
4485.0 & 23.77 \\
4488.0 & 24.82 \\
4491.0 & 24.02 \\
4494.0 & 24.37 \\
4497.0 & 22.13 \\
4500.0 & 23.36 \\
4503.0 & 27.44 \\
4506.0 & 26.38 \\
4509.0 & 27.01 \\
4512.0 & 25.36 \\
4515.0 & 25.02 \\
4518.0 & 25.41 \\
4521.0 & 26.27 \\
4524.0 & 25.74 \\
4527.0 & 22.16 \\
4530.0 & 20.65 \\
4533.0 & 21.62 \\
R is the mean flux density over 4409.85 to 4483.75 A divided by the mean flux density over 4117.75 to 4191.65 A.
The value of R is 1.2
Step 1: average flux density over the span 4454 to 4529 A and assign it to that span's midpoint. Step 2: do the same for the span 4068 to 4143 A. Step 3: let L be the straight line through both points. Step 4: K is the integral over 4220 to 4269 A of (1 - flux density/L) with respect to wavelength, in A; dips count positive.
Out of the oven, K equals 8.2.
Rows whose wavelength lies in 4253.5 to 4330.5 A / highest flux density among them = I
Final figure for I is 23.13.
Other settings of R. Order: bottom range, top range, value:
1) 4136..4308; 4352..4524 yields 1.24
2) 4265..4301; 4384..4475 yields 1.30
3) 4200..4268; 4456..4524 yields 1.34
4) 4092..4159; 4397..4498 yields 1.16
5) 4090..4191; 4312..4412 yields 1.04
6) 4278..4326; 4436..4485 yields 1.40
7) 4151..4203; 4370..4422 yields 1.04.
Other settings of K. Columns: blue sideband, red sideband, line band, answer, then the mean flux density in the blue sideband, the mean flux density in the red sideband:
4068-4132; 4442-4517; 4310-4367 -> 4.7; 19.2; 23.4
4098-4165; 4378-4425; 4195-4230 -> 2.0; 18.9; 19.3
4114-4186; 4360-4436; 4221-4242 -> 3.0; 19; 19.9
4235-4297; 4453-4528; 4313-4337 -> -1.6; 17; 23.8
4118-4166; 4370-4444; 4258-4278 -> 2.9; 19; 19.8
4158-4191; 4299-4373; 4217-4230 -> 1.9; 18.7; 18.9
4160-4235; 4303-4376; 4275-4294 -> 2.3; 18.3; 19.2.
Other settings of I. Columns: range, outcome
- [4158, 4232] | 22.17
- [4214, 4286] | 20.45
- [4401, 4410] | 21.12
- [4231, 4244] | 19.12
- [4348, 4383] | 23.78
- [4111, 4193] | 21.57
